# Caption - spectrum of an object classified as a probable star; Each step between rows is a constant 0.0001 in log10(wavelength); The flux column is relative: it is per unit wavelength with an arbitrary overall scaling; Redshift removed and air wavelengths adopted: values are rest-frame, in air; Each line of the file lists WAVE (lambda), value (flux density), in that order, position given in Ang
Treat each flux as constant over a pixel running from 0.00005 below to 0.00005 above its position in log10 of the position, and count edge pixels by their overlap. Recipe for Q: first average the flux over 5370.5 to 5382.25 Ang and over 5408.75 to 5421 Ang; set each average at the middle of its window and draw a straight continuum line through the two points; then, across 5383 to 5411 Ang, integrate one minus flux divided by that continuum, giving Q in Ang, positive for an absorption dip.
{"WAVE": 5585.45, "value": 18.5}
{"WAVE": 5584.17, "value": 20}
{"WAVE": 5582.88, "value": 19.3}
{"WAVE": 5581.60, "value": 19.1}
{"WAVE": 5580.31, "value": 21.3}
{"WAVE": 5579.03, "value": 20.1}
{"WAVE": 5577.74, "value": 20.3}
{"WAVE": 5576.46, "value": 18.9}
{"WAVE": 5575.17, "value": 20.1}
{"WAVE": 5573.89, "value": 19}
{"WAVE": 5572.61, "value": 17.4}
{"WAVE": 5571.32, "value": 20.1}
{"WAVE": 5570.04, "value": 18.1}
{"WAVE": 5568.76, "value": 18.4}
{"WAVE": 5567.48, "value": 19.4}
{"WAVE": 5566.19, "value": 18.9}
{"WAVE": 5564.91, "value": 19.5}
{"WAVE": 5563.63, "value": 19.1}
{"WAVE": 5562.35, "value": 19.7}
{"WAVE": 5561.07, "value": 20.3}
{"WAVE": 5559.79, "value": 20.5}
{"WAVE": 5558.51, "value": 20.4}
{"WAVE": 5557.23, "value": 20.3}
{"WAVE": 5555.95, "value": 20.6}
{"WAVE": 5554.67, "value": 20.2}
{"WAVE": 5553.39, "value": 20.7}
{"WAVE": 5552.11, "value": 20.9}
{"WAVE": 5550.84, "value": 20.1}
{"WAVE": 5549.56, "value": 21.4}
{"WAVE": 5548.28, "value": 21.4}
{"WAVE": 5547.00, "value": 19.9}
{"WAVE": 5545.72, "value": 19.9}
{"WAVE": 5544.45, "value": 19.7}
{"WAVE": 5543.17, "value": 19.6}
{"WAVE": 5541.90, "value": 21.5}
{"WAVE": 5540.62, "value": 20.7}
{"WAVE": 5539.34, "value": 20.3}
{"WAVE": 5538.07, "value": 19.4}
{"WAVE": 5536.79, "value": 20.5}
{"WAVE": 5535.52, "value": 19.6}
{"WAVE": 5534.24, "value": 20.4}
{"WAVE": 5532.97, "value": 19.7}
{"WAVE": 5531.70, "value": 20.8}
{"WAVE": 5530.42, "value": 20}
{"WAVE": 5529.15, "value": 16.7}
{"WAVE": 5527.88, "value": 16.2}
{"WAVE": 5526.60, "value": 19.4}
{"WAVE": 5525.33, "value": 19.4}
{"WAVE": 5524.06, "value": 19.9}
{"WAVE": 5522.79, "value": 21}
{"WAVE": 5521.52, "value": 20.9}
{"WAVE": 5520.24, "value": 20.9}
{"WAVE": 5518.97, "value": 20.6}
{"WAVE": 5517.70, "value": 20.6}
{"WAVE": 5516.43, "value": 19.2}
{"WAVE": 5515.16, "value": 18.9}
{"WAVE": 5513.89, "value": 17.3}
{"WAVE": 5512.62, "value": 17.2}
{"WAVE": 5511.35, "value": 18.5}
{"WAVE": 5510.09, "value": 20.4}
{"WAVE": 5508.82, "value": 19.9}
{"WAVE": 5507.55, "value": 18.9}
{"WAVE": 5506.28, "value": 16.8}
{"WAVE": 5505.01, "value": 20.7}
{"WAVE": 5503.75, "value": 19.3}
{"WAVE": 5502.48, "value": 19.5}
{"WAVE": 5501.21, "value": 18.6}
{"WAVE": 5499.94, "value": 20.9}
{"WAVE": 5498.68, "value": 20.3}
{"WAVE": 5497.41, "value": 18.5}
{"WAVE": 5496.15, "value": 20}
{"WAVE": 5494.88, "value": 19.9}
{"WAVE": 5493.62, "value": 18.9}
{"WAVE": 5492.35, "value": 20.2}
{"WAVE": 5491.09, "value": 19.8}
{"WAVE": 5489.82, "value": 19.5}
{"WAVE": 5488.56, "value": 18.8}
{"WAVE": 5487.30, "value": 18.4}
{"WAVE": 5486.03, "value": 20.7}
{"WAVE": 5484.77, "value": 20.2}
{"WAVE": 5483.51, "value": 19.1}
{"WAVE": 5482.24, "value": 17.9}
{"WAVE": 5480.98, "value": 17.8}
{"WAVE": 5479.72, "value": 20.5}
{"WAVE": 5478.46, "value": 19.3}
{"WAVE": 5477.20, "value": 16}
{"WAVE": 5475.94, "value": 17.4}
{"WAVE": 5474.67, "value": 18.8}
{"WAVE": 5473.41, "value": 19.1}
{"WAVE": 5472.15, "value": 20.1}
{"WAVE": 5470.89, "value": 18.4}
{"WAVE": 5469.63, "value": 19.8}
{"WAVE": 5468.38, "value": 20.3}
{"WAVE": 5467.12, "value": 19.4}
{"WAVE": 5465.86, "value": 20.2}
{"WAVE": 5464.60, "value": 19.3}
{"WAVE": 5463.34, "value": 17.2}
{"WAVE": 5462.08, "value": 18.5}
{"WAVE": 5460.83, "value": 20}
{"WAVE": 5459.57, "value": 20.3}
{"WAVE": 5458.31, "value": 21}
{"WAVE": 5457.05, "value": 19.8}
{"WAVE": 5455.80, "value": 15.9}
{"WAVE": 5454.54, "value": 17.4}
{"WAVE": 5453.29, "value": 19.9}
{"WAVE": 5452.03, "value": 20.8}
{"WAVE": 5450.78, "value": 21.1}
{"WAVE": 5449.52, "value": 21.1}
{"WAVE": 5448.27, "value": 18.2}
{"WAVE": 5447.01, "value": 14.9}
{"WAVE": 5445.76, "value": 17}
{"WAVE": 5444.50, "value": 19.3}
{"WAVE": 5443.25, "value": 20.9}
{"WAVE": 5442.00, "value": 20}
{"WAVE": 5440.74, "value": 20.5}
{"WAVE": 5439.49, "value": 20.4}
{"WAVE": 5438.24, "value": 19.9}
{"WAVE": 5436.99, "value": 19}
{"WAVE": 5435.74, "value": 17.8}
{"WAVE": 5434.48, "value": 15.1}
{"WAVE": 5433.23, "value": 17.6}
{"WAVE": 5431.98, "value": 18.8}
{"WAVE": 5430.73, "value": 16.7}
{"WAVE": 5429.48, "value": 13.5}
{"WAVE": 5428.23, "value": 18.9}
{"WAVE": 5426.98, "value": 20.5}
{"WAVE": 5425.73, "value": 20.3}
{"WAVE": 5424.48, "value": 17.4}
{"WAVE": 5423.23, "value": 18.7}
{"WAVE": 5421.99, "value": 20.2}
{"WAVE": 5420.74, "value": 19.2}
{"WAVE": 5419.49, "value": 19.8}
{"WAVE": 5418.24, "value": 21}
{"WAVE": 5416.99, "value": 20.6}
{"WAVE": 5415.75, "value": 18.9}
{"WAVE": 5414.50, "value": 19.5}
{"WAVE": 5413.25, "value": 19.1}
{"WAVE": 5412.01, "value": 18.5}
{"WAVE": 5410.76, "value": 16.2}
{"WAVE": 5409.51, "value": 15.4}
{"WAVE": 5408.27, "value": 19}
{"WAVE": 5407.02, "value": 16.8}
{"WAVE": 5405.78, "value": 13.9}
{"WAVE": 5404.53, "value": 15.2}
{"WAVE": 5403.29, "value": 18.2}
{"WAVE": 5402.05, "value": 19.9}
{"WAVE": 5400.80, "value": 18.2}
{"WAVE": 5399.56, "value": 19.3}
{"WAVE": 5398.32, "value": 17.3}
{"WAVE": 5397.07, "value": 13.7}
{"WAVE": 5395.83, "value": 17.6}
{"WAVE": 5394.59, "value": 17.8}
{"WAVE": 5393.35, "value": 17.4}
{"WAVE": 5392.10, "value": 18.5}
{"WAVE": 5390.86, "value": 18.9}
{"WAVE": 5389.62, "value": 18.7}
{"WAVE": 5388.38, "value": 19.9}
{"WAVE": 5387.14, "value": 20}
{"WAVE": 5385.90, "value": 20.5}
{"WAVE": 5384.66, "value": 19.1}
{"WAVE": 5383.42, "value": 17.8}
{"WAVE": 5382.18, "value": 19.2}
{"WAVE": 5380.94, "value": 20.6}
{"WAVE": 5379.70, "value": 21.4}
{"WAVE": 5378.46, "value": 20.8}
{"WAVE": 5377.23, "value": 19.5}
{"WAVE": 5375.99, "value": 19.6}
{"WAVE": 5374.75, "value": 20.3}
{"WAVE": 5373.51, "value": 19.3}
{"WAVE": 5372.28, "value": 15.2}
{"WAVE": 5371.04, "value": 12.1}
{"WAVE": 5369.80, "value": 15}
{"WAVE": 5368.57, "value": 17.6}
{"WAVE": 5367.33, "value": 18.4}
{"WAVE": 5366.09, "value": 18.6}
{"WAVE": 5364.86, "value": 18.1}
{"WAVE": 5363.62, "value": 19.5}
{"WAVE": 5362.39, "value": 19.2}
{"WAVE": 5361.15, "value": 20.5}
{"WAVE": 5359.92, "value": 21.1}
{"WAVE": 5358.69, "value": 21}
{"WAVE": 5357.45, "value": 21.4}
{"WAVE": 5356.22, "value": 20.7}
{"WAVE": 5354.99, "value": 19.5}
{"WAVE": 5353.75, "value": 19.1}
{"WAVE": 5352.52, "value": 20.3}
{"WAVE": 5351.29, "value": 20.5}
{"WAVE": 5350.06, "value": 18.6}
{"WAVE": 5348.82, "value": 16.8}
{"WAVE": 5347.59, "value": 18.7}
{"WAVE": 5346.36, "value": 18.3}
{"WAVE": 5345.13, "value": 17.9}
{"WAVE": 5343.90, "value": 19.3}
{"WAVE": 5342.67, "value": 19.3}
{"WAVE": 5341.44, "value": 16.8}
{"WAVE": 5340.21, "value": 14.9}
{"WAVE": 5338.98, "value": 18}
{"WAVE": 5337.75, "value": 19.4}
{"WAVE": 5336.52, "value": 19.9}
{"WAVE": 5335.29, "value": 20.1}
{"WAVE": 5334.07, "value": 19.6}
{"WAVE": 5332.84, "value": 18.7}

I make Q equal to 1.5 Ang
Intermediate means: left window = 18.8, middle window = 17.8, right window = 18.8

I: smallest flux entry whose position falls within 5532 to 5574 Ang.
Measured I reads 17.4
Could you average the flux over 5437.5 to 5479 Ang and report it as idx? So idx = 19.2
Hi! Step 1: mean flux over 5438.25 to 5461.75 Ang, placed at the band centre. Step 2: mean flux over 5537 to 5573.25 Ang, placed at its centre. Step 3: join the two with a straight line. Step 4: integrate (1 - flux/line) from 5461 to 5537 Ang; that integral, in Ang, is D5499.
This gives 1.38 Ang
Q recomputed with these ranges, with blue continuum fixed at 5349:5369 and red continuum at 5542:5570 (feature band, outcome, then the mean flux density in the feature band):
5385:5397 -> 0.7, 18.6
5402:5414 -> 1.6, 17.1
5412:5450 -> 1.8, 18.8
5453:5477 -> 1.0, 19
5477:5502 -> 0.7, 19.3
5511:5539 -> 0.7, 19.4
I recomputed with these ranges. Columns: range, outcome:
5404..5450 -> 13.5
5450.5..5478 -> 15.9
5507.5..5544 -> 16.2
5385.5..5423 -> 13.7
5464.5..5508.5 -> 16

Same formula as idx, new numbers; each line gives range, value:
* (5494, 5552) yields 19.7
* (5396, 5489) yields 18.6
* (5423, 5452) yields 18.6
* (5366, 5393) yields 18.7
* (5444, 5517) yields 19.1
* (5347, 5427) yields 18.7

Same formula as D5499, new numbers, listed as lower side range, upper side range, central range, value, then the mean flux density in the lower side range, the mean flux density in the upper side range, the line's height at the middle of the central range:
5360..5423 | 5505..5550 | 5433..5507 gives 0.1 Ang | 18.4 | 19.6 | 19.1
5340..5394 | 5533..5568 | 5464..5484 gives 0.7 Ang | 18.9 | 20.2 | 19.6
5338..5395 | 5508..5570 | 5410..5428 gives -0.1 Ang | 18.8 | 19.8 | 19.1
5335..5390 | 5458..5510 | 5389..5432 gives 2.2 Ang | 18.9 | 19.3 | 19.1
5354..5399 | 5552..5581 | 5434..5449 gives 0.4 Ang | 18.8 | 19.7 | 19.1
